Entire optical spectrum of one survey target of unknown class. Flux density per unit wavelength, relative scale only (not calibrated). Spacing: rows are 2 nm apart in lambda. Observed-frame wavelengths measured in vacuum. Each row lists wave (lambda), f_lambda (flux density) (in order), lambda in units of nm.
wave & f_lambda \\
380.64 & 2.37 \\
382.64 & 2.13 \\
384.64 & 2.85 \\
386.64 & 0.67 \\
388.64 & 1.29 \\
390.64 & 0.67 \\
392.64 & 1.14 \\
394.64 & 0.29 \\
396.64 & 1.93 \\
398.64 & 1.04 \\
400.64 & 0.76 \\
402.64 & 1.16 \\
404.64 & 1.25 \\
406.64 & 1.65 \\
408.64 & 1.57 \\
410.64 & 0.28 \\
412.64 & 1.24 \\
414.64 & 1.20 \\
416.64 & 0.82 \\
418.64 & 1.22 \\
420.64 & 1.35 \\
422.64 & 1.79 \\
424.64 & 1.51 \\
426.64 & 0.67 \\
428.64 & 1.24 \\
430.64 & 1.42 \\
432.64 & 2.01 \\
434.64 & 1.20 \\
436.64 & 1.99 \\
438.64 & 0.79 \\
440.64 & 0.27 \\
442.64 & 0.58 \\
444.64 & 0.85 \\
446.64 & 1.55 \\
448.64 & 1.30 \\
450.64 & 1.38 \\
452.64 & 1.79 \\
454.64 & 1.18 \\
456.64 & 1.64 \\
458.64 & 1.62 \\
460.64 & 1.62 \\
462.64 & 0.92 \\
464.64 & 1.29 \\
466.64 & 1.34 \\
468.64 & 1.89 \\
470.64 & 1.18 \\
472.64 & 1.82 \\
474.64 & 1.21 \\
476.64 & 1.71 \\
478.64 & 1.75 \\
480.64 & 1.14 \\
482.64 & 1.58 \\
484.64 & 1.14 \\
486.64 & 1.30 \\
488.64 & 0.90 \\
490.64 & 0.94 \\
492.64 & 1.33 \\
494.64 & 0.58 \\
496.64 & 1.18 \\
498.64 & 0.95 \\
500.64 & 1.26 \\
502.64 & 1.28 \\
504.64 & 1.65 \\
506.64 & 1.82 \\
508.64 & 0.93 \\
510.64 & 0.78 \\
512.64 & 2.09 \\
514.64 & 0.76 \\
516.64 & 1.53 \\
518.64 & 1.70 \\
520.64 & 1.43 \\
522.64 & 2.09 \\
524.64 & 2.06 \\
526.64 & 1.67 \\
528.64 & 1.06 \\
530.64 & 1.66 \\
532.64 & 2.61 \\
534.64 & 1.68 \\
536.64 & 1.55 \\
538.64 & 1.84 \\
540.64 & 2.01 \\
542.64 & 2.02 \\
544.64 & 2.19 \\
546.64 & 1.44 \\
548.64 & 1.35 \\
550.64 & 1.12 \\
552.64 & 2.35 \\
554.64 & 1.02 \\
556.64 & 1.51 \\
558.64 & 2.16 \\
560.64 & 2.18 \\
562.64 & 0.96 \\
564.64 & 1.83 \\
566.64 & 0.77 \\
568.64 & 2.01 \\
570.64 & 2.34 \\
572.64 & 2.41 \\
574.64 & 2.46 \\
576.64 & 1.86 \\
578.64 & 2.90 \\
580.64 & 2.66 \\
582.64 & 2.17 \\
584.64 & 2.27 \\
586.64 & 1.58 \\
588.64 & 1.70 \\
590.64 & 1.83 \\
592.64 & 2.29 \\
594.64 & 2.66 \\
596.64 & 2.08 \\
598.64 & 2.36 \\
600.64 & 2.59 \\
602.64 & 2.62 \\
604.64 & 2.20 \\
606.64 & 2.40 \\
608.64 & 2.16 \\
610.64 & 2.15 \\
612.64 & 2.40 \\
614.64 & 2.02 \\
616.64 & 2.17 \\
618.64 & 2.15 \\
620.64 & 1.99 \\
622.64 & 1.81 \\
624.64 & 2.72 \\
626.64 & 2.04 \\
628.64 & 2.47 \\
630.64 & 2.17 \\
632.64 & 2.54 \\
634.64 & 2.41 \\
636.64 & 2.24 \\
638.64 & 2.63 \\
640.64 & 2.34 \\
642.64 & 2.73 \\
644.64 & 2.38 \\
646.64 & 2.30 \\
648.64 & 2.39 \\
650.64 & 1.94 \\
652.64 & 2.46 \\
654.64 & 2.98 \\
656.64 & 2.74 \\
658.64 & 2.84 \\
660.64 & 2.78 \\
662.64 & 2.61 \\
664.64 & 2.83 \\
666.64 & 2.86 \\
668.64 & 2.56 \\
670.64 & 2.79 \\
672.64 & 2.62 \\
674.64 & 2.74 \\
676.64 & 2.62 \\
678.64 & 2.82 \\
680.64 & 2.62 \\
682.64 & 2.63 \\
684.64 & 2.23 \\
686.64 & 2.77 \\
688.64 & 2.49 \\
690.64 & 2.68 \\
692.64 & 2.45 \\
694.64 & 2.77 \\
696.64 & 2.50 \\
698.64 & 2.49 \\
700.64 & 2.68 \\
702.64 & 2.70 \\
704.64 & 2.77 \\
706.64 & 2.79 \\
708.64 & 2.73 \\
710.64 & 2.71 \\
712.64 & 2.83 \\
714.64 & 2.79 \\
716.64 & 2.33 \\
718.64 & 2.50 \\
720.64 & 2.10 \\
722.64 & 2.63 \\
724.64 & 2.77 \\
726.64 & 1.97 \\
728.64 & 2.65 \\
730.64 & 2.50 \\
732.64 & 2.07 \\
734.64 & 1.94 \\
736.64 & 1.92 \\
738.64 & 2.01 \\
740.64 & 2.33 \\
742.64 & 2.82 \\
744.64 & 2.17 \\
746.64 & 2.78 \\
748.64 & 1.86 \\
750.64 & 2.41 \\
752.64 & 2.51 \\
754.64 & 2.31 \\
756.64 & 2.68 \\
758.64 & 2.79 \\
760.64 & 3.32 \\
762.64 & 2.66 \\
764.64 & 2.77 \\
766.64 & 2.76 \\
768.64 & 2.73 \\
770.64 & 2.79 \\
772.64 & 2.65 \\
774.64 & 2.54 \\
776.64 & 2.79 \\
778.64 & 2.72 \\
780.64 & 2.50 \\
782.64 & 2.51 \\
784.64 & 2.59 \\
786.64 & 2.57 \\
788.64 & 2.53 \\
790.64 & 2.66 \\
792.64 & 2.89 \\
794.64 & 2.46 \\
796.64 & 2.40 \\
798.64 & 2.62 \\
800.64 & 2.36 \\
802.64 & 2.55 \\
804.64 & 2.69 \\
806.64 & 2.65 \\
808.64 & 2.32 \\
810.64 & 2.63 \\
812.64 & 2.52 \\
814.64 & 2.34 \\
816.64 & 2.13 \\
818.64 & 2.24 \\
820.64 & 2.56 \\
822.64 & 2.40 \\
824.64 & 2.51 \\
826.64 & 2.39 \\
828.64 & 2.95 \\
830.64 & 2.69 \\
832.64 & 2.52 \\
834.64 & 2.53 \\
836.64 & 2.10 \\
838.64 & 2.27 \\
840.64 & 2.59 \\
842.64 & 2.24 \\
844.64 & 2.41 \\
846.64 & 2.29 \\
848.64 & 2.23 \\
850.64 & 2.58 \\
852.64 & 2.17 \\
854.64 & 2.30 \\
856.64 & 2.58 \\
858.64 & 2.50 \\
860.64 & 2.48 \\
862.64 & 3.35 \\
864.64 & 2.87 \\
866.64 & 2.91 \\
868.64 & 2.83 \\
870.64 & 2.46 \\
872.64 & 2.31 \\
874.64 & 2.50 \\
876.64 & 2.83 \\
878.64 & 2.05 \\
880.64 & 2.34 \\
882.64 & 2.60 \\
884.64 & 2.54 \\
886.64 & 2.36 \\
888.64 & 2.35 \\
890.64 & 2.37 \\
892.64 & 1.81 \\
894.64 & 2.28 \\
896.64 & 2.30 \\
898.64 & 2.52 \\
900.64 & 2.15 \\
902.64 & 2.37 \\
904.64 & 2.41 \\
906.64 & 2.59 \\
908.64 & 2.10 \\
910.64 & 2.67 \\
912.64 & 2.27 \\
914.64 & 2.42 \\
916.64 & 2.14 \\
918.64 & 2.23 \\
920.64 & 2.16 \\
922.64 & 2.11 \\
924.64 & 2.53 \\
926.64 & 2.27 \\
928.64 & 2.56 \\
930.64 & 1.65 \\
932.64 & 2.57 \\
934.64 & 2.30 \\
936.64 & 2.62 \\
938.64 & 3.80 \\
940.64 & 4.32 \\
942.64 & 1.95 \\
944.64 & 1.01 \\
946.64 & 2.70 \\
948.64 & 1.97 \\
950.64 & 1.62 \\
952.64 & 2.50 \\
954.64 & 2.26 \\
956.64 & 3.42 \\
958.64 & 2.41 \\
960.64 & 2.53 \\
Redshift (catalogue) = 0.429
